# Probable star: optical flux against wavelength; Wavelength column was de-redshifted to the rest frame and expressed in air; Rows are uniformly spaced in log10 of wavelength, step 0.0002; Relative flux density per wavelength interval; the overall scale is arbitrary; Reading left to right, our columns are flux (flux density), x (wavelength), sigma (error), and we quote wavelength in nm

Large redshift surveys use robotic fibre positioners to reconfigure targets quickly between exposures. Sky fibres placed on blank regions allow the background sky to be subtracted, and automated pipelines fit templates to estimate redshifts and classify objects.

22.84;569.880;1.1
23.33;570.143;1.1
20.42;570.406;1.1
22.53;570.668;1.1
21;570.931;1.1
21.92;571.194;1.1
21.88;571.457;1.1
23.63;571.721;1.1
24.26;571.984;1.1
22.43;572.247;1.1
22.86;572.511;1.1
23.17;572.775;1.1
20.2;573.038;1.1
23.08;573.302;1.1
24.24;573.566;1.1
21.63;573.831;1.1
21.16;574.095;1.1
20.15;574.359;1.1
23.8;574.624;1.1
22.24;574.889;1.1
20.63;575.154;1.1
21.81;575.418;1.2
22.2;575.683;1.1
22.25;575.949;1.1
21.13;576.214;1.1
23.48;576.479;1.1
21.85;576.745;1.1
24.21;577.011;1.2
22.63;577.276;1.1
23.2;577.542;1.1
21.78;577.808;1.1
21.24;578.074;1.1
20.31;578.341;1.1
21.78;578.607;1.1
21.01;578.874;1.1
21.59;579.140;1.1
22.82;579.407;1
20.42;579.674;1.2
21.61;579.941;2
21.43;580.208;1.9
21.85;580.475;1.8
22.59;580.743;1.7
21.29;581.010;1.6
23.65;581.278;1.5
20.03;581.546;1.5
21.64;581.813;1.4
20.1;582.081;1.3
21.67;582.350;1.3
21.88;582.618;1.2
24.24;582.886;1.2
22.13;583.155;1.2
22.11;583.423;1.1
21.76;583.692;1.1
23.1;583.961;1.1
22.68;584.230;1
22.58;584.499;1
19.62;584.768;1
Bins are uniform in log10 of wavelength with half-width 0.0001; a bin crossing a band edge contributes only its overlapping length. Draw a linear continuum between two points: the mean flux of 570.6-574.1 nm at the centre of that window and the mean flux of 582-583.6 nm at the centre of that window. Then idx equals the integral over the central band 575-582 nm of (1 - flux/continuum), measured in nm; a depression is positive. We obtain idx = 0.12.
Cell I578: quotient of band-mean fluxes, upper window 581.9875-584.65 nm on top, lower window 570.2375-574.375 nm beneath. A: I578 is 1.00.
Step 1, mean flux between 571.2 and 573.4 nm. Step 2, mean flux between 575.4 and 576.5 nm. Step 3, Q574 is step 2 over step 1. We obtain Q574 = 1.0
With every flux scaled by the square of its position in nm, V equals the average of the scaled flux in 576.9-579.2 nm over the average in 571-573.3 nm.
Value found 1.0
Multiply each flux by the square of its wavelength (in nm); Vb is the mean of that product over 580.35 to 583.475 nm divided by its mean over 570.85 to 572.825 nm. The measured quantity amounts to 1.00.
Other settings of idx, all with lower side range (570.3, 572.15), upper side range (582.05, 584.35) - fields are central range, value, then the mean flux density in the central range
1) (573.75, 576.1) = 0.05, 21.8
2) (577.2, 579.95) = 0.08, 21.7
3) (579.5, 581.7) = 0.06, 21.6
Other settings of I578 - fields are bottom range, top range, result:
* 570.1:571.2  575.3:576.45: 1.01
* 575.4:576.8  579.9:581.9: 0.98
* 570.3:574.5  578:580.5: 0.96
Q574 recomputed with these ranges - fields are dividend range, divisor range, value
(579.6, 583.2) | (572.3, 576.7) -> 0.98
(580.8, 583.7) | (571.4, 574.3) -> 0.97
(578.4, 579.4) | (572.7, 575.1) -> 0.97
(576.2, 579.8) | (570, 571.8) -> 1.00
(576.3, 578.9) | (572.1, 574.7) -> 1.00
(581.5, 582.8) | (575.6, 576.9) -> 0.96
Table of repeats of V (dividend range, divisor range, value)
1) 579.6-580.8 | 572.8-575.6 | 1.00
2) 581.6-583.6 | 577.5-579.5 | 1.03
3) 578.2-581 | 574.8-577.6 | 0.98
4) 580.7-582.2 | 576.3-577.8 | 0.95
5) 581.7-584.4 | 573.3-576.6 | 1.03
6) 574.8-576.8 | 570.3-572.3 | 1.00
